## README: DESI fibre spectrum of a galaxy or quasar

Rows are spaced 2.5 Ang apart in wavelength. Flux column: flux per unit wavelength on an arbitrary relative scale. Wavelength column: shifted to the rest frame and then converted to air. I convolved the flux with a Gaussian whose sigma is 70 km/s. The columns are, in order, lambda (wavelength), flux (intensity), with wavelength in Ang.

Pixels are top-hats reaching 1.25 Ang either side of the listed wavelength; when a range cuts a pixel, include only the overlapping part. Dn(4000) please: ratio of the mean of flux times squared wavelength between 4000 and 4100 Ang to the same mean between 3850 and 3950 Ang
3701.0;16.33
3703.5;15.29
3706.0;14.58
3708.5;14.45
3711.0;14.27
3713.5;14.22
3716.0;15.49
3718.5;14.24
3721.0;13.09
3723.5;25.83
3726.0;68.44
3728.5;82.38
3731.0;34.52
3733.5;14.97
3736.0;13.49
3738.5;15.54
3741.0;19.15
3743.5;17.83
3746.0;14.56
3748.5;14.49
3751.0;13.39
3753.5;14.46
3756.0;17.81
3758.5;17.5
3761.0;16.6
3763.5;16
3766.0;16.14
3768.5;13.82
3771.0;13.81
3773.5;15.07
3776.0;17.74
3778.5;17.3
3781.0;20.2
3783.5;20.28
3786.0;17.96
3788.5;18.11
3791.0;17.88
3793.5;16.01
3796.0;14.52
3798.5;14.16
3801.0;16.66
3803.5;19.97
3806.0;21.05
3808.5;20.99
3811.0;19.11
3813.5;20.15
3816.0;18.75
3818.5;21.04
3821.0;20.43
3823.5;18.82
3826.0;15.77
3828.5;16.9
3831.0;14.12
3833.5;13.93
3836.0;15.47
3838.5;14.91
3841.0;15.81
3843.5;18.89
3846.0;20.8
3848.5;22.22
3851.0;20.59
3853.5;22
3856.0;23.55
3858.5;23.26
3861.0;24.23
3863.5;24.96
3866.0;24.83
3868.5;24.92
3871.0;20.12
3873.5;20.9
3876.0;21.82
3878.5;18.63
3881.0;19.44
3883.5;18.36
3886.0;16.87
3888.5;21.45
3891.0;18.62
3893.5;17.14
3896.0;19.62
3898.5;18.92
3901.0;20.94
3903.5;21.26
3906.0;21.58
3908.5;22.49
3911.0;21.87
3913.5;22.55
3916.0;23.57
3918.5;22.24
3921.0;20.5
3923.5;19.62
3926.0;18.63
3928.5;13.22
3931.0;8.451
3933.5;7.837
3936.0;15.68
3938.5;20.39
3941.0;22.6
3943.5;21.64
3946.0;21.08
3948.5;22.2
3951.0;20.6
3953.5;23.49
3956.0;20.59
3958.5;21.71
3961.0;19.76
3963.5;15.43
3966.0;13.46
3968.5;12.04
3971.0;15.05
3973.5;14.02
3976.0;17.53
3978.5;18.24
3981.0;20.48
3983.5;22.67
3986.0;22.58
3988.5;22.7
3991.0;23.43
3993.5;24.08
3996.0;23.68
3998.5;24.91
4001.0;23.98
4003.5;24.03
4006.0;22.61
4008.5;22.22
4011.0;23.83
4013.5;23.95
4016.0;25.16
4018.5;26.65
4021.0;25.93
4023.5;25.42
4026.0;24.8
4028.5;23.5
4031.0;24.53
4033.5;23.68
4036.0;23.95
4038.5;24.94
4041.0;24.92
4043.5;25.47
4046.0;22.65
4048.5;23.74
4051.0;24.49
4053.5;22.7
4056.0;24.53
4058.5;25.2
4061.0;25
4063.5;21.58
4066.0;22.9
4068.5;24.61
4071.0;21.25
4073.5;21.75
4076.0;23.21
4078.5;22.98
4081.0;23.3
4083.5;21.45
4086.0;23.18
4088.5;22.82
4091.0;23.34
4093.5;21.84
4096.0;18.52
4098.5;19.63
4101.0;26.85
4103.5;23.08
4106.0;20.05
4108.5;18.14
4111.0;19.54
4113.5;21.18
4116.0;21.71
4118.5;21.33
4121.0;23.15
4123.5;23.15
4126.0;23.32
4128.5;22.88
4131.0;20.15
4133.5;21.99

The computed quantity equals 1.25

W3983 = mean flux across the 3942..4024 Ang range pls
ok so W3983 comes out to 21.3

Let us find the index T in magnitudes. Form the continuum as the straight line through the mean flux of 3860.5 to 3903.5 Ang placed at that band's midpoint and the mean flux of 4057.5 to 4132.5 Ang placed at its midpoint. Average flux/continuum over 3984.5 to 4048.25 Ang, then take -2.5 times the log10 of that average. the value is -0.118 mag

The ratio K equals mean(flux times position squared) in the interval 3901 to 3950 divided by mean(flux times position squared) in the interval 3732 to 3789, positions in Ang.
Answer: 1.3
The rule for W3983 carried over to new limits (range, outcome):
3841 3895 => 21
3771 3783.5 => 17.5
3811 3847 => 17.6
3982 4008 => 23.4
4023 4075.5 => 23.9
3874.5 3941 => 19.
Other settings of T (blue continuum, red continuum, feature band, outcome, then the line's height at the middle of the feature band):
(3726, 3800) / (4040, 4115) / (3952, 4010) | 0.07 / 21.8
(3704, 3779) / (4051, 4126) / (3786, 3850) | 0.16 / 20.8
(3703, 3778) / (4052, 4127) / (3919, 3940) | 0.33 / 21.4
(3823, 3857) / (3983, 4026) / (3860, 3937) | 0.02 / 20.2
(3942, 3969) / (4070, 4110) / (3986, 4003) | -0.17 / 20.2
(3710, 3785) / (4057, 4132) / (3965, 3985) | 0.28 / 21.7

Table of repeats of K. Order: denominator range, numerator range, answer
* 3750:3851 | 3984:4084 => 1.54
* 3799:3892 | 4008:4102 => 1.33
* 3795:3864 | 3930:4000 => 1.08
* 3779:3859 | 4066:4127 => 1.37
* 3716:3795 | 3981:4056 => 1.32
